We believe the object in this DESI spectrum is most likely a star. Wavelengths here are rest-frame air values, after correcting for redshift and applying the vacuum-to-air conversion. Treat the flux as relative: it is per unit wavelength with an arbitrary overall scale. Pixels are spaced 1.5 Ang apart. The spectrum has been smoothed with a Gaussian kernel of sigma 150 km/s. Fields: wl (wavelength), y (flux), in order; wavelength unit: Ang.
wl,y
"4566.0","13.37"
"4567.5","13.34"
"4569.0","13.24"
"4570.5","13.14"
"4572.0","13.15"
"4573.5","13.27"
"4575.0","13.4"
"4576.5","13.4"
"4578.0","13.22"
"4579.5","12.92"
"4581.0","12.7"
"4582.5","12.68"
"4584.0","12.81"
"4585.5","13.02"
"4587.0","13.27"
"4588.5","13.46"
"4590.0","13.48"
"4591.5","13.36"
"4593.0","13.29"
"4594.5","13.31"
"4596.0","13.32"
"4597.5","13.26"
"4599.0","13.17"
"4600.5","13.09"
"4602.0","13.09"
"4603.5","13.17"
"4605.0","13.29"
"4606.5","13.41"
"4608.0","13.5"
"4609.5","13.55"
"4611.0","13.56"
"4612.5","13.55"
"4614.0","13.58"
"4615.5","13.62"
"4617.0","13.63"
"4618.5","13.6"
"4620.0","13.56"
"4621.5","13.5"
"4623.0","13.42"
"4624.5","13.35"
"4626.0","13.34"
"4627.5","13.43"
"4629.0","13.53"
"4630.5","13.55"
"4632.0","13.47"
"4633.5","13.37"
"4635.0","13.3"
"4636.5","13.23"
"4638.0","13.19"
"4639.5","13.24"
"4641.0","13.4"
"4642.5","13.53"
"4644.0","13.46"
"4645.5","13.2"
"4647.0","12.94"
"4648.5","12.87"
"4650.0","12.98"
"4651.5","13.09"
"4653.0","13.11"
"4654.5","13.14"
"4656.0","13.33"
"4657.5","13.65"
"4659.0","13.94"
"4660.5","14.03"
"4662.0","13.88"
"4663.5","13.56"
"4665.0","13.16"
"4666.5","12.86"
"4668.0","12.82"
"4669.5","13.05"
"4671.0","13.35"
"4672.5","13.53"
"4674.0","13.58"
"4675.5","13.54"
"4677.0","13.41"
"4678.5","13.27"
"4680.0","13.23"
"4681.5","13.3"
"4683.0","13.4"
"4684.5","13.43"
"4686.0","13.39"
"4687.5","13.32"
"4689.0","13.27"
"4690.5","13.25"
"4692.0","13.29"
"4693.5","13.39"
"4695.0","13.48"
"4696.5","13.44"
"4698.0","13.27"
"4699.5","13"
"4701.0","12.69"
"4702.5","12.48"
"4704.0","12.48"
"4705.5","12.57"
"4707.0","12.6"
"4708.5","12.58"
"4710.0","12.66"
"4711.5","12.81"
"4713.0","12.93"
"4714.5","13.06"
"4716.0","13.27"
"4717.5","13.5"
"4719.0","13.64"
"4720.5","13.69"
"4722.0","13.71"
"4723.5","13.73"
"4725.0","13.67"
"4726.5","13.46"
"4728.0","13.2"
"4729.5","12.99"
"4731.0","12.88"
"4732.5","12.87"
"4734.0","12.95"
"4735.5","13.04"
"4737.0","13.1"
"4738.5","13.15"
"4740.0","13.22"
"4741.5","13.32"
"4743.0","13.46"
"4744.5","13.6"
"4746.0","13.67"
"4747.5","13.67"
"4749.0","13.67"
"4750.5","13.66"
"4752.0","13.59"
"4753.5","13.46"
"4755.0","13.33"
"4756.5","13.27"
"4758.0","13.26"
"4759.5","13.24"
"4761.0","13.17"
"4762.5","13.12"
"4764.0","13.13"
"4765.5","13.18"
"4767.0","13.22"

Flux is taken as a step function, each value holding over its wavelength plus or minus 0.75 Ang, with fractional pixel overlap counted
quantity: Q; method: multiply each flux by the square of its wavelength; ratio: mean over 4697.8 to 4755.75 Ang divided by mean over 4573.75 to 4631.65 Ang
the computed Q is 1.04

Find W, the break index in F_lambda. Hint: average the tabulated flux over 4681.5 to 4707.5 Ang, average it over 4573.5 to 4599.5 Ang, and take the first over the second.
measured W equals 1.0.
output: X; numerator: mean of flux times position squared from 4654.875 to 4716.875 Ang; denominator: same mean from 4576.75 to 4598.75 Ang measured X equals 1.05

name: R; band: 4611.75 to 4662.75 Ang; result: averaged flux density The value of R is 13.4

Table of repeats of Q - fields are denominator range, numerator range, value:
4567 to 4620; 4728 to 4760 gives 1.07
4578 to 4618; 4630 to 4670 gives 1.03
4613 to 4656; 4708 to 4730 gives 1.03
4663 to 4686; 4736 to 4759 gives 1.04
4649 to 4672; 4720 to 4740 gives 1.02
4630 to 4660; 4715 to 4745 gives 1.04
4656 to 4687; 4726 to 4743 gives 1.00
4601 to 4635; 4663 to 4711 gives 1.01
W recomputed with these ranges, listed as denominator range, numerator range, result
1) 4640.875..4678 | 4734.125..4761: 1.00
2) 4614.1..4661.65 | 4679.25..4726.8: 0.98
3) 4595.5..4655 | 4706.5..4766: 0.99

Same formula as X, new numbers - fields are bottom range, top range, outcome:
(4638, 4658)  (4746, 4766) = 1.06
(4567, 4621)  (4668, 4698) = 1.04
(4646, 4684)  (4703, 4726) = 1.01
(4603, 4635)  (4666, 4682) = 1.01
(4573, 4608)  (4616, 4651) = 1.03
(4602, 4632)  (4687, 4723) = 1.01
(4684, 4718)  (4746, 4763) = 1.05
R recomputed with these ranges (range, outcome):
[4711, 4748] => 13.3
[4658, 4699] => 13.4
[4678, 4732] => 13.2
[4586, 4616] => 13.4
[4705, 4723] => 13.1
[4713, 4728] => 13.5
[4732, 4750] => 13.3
